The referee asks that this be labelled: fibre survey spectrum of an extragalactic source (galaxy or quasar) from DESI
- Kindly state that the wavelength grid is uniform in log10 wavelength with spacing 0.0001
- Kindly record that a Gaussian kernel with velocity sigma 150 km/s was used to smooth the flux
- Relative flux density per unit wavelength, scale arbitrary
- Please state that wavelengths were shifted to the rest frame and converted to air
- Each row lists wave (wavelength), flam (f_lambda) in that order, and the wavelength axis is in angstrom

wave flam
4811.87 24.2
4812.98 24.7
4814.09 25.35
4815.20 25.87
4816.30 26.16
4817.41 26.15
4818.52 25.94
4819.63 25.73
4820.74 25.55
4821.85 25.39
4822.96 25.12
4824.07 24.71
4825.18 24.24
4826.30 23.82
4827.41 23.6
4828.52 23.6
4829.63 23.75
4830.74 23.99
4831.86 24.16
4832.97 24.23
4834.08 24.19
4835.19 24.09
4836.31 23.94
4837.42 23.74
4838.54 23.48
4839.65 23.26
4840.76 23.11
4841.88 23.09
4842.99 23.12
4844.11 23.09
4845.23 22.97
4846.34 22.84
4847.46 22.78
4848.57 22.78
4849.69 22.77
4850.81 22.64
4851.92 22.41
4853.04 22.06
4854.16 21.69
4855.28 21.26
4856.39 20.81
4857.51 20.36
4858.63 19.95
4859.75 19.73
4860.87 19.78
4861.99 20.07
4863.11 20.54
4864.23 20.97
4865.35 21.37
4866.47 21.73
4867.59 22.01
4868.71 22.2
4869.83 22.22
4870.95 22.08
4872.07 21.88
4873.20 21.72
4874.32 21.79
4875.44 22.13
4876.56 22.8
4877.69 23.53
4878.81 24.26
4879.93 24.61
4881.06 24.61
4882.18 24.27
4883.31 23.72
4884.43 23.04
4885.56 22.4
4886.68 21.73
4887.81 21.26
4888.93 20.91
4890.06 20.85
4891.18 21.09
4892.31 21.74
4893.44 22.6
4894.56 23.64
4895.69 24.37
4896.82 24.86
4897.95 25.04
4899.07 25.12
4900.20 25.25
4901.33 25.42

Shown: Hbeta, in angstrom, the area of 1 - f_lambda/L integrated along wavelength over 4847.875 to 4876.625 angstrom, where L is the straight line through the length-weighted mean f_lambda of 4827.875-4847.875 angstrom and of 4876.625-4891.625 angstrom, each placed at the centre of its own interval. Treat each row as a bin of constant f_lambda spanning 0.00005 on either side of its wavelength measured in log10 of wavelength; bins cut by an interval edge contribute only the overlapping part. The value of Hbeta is 2.0 angstrom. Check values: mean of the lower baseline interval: 23.5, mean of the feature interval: 21.5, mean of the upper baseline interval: 22.8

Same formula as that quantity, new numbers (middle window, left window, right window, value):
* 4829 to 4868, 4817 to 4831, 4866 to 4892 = 2.3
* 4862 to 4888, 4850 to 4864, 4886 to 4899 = -0.7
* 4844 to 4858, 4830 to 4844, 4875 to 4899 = 0.8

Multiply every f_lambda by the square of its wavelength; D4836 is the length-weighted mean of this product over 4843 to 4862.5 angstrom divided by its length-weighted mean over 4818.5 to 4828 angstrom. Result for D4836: 0.88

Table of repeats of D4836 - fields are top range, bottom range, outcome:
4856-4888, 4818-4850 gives 0.94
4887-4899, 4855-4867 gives 1.12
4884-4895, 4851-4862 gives 1.06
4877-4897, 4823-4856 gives 1.00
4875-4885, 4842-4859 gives 1.08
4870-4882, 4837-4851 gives 1.01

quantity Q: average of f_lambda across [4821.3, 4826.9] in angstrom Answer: 24.6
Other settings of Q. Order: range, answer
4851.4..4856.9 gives 21.7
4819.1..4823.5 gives 25.4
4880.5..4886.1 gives 23.6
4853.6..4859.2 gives 20.8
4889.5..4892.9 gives 21.2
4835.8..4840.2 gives 23.6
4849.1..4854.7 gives 22.3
